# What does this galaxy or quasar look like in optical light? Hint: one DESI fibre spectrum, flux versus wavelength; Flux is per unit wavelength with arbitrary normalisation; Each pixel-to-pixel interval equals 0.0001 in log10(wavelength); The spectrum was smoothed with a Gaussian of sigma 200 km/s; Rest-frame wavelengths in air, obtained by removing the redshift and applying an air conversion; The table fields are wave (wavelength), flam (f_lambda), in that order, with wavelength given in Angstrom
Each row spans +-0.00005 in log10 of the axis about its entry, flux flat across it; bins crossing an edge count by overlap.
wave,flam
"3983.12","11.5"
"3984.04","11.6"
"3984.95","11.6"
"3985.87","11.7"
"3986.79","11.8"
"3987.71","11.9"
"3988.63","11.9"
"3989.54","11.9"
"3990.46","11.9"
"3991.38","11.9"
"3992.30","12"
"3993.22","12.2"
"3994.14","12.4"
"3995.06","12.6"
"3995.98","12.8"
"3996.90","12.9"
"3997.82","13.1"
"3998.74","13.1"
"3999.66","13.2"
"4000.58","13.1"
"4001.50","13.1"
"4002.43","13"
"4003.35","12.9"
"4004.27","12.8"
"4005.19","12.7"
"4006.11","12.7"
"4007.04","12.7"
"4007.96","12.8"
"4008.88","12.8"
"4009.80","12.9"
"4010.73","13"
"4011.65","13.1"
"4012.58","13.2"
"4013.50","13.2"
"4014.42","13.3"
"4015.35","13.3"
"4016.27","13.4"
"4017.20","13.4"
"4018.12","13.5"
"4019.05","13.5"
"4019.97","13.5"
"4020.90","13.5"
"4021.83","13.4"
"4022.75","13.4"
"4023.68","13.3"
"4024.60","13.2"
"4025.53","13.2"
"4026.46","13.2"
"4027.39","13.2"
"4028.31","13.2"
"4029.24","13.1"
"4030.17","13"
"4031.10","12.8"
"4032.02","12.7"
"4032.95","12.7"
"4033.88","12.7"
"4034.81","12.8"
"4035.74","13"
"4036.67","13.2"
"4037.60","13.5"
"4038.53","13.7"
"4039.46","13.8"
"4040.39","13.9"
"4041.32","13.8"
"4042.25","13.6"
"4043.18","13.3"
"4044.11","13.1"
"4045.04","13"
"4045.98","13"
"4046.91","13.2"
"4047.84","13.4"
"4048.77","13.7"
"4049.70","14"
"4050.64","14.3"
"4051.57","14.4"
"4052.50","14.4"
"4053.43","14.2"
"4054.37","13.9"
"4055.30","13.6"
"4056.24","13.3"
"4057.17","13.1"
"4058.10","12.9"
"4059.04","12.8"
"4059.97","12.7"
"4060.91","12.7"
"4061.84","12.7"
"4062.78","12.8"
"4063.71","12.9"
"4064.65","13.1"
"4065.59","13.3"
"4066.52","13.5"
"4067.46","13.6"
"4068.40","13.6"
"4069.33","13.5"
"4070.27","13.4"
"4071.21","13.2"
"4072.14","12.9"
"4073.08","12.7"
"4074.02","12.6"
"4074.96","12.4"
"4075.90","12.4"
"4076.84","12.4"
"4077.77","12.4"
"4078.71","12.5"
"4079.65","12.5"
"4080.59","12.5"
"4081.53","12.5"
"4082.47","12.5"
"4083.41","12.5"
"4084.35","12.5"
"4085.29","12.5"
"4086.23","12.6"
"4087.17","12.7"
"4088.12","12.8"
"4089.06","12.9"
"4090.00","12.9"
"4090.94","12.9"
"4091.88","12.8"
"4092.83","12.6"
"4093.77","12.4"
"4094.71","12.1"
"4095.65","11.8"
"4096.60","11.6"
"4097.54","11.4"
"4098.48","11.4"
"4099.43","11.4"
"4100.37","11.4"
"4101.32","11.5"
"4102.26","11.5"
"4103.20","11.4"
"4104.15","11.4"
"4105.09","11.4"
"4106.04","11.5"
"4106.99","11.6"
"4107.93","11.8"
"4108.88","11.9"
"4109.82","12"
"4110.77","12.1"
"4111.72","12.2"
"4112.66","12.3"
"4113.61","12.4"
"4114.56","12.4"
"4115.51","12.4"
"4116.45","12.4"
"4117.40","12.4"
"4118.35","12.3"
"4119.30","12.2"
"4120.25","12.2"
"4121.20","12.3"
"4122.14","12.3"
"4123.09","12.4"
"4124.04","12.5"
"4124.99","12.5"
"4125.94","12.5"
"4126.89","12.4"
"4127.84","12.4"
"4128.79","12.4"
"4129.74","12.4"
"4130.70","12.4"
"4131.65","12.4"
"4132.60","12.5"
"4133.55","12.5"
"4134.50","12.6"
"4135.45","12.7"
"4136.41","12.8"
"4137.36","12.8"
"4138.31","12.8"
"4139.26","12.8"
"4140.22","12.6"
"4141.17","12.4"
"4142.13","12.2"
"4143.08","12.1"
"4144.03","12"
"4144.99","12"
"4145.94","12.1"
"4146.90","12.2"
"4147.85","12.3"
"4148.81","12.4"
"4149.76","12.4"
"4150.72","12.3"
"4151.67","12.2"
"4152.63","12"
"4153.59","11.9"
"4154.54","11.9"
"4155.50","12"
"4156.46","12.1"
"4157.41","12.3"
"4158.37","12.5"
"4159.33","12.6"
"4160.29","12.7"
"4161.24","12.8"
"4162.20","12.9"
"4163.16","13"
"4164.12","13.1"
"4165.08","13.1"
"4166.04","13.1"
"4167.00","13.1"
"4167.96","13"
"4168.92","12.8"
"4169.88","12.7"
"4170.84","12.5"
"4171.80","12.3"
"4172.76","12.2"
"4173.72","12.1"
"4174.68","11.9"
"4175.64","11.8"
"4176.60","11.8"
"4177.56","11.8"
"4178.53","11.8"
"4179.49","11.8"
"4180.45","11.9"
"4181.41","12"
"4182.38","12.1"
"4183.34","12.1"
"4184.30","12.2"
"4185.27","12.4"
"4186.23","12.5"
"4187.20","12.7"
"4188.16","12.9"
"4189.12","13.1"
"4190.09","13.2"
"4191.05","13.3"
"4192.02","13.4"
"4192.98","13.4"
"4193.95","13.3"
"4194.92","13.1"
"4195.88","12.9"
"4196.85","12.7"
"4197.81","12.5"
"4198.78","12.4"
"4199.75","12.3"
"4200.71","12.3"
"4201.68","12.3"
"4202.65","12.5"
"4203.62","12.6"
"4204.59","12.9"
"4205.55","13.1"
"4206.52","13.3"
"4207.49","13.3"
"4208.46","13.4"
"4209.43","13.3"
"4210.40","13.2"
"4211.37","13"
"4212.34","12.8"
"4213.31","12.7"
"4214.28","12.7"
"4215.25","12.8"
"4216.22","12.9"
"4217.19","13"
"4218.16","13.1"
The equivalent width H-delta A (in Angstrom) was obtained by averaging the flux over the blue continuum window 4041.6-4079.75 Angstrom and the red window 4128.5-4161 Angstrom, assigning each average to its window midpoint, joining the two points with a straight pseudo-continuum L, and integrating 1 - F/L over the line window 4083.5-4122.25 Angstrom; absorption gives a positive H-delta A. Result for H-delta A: 2.03 Angstrom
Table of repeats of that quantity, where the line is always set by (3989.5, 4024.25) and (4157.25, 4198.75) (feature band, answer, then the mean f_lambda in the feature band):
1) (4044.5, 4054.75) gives -0.72 Angstrom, 13.8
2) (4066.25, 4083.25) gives -0.02 Angstrom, 12.8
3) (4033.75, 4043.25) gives -0.40 Angstrom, 13.4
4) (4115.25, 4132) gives 0.43 Angstrom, 12.4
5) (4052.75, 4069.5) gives -0.53 Angstrom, 13.2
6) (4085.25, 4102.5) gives 0.81 Angstrom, 12.2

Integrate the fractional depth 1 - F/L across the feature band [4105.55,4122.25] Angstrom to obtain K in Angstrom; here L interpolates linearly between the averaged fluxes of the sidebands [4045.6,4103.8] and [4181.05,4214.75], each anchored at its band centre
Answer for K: 0.8 Angstrom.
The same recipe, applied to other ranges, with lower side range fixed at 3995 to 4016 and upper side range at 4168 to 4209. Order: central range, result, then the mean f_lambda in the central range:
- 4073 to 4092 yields 0.3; 12.6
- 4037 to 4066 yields -1.2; 13.4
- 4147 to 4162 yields 0.4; 12.3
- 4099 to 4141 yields 1.7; 12.2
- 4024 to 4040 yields -0.2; 13.1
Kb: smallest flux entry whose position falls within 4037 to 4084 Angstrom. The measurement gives 12.4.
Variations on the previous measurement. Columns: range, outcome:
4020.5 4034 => 12.7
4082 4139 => 11.4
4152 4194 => 11.8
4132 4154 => 11.9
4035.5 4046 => 13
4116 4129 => 12.2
